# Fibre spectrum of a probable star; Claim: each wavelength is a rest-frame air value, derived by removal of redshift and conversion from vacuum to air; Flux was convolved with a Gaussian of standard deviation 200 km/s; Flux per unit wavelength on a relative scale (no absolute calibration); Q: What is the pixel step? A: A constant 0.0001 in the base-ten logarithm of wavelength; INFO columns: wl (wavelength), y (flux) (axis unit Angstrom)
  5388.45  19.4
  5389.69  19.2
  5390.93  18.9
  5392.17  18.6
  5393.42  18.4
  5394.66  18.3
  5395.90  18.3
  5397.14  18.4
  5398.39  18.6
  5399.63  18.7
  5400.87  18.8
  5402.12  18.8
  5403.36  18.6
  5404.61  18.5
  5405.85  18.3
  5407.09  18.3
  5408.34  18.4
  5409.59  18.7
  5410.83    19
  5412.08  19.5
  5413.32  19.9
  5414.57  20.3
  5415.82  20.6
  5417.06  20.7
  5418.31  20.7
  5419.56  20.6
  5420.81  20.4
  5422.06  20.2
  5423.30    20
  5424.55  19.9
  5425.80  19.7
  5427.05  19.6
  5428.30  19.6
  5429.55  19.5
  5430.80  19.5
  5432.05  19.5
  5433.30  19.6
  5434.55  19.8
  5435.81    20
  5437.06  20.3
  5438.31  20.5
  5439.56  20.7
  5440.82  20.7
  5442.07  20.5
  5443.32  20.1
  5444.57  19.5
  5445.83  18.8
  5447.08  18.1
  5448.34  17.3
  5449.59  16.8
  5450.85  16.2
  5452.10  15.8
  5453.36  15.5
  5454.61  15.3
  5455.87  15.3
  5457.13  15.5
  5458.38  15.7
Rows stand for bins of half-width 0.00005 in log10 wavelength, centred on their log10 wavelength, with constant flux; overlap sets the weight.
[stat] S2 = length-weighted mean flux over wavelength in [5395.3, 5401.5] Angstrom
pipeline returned 18.5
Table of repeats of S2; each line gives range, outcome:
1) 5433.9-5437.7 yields 20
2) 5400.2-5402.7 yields 18.8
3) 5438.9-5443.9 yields 20.5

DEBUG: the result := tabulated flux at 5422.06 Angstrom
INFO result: 20.2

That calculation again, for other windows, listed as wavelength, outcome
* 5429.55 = 19.5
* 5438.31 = 20.5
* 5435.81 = 20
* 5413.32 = 19.9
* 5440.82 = 20.7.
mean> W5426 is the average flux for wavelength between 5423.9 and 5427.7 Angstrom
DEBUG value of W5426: 19.7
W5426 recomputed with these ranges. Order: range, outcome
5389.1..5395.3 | 18.7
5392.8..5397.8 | 18.4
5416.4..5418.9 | 20.7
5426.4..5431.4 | 19.5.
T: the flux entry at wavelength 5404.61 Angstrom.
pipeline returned 18.5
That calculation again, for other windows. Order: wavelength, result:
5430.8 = 19.5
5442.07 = 20.5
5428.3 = 19.6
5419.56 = 20.6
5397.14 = 18.4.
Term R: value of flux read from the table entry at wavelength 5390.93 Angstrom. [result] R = 18.9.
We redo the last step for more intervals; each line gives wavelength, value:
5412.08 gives 19.5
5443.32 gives 20.1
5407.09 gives 18.3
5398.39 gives 18.6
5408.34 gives 18.4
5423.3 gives 20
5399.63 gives 18.7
